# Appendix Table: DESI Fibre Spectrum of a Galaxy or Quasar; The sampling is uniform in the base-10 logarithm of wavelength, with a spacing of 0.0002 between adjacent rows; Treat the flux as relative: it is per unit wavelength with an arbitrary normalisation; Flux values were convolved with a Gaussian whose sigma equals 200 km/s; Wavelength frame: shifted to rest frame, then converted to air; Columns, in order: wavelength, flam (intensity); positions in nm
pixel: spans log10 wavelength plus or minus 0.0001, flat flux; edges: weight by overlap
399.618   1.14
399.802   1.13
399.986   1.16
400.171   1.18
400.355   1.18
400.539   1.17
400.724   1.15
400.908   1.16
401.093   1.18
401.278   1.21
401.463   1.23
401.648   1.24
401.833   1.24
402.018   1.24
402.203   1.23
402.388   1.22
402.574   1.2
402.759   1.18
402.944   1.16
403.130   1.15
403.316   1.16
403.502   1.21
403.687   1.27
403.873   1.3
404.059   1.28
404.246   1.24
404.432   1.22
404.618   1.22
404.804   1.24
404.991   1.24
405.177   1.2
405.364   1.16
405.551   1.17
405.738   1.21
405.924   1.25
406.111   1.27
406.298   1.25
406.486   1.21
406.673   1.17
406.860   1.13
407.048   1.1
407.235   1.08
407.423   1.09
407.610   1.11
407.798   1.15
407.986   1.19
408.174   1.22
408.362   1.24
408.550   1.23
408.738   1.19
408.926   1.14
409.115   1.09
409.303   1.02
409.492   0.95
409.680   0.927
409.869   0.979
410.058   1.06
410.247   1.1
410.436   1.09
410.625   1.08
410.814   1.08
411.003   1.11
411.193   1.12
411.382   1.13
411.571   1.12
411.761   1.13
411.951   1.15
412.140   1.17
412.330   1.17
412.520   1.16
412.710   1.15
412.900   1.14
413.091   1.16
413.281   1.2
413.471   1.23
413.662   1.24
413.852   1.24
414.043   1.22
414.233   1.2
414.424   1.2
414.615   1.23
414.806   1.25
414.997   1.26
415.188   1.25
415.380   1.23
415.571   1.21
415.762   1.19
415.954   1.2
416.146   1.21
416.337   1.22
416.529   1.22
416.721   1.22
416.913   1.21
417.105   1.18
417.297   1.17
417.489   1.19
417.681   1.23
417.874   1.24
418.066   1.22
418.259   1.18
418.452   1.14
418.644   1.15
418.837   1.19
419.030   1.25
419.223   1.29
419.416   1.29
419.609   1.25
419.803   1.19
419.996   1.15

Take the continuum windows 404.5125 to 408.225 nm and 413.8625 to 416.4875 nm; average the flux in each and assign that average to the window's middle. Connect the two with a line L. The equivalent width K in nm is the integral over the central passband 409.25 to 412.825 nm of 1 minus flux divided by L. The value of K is 0.34 nm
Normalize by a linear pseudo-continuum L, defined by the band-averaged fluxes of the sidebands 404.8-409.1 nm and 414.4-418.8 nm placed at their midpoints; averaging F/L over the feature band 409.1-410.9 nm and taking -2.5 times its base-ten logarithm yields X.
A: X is 0.15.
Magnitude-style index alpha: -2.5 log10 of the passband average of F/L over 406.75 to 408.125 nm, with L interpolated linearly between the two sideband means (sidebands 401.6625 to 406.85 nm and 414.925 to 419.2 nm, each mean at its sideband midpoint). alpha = 0.083 mag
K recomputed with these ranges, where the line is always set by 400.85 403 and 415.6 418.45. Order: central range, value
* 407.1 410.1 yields 0.25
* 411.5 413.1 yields 0.07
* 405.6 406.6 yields -0.02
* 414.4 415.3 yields -0.03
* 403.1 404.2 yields -0.02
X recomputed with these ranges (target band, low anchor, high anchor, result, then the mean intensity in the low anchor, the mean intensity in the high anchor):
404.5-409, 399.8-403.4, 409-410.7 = -0.09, 1.19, 1.03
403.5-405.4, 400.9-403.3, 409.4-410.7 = -0.08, 1.2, 1.03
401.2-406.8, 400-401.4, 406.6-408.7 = -0.05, 1.18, 1.16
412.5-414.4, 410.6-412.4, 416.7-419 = -0.04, 1.13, 1.19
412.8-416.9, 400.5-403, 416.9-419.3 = -0.01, 1.2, 1.2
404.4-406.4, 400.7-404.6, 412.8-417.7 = -0.01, 1.21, 1.21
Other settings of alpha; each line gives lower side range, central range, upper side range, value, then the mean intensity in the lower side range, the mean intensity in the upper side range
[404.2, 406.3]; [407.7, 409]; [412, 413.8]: 0.009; 1.22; 1.18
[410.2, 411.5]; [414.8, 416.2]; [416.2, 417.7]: -0.039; 1.1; 1.2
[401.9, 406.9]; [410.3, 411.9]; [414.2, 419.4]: 0.099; 1.22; 1.21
